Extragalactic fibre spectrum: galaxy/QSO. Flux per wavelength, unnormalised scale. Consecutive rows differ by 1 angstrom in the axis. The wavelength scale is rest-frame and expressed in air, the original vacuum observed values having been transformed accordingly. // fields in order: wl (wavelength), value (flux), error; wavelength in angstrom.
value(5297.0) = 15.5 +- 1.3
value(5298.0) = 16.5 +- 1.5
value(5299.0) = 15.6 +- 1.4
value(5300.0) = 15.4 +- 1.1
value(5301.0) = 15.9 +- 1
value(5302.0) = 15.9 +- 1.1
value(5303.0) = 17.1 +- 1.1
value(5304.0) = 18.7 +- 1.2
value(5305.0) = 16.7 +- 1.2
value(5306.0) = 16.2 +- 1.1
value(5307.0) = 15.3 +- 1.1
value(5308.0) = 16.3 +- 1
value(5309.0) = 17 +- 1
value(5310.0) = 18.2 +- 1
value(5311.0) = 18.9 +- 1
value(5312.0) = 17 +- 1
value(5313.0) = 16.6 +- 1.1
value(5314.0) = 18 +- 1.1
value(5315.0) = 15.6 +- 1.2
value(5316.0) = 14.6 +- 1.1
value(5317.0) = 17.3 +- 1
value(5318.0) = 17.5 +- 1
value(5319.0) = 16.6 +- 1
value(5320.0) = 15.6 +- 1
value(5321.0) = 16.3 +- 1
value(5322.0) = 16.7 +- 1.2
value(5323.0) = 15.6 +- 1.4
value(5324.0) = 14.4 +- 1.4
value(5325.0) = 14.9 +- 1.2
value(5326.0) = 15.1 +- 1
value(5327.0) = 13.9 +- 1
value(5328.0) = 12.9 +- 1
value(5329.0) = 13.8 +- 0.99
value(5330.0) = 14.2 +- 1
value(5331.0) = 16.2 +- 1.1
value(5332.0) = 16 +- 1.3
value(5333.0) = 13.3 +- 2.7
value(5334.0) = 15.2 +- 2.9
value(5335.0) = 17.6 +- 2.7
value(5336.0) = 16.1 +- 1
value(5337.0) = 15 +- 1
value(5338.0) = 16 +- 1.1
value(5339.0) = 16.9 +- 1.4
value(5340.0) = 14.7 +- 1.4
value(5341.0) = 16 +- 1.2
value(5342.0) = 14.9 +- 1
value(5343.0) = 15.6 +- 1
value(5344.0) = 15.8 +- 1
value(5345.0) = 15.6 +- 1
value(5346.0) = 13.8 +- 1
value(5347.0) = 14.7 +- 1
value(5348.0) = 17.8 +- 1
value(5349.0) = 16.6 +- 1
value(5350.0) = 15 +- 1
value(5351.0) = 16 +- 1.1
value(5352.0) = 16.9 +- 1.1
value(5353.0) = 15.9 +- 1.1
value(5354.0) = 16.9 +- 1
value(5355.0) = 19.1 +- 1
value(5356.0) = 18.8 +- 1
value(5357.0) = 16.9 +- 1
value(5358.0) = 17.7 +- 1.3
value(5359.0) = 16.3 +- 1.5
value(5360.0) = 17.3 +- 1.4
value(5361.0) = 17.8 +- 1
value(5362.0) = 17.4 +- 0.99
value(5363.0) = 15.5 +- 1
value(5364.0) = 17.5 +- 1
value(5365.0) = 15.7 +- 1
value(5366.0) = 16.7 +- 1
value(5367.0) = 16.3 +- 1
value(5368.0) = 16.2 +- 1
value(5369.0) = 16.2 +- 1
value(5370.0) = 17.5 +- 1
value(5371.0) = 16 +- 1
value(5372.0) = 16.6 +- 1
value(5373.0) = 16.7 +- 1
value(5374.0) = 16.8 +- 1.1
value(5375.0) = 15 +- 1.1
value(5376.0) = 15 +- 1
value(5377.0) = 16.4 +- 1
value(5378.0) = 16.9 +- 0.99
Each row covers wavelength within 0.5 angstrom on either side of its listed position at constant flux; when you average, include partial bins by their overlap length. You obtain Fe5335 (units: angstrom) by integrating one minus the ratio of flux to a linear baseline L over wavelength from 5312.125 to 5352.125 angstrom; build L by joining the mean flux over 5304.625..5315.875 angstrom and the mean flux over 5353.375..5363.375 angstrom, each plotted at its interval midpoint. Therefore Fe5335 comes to 3.4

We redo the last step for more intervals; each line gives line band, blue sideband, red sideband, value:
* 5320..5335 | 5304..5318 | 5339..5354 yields 1.22 angstrom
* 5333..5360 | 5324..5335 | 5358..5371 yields -0.89 angstrom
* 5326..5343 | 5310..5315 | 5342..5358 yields 1.65 angstrom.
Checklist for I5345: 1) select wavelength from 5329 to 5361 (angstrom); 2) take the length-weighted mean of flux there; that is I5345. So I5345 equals 16.1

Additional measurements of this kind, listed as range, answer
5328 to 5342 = 15.3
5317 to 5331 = 15.3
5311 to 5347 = 15.6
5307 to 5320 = 16.9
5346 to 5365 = 16.8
